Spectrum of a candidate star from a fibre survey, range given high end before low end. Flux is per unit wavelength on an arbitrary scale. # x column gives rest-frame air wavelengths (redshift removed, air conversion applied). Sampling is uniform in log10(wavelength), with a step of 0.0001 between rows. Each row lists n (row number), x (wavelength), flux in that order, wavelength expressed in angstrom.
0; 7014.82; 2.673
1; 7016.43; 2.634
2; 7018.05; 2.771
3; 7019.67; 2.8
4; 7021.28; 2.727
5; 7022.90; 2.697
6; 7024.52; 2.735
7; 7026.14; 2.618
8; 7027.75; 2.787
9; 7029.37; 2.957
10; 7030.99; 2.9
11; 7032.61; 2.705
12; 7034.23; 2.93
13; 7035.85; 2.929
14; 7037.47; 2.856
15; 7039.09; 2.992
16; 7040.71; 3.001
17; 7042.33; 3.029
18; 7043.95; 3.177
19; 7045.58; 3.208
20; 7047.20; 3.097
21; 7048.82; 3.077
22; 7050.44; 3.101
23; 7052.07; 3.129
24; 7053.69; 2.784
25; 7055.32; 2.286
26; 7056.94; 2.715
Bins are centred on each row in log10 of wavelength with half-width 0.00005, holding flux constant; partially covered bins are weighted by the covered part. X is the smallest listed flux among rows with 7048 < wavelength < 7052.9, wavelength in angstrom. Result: 3.077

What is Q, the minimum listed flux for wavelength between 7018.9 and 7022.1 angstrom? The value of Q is 2.727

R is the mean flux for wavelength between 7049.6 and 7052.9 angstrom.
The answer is 3.11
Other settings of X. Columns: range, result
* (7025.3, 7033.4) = 2.618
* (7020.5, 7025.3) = 2.697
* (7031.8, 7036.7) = 2.705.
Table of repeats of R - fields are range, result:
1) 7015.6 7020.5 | 2.74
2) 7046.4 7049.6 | 3.09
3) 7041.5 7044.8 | 3.1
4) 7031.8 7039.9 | 2.88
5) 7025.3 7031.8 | 2.82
